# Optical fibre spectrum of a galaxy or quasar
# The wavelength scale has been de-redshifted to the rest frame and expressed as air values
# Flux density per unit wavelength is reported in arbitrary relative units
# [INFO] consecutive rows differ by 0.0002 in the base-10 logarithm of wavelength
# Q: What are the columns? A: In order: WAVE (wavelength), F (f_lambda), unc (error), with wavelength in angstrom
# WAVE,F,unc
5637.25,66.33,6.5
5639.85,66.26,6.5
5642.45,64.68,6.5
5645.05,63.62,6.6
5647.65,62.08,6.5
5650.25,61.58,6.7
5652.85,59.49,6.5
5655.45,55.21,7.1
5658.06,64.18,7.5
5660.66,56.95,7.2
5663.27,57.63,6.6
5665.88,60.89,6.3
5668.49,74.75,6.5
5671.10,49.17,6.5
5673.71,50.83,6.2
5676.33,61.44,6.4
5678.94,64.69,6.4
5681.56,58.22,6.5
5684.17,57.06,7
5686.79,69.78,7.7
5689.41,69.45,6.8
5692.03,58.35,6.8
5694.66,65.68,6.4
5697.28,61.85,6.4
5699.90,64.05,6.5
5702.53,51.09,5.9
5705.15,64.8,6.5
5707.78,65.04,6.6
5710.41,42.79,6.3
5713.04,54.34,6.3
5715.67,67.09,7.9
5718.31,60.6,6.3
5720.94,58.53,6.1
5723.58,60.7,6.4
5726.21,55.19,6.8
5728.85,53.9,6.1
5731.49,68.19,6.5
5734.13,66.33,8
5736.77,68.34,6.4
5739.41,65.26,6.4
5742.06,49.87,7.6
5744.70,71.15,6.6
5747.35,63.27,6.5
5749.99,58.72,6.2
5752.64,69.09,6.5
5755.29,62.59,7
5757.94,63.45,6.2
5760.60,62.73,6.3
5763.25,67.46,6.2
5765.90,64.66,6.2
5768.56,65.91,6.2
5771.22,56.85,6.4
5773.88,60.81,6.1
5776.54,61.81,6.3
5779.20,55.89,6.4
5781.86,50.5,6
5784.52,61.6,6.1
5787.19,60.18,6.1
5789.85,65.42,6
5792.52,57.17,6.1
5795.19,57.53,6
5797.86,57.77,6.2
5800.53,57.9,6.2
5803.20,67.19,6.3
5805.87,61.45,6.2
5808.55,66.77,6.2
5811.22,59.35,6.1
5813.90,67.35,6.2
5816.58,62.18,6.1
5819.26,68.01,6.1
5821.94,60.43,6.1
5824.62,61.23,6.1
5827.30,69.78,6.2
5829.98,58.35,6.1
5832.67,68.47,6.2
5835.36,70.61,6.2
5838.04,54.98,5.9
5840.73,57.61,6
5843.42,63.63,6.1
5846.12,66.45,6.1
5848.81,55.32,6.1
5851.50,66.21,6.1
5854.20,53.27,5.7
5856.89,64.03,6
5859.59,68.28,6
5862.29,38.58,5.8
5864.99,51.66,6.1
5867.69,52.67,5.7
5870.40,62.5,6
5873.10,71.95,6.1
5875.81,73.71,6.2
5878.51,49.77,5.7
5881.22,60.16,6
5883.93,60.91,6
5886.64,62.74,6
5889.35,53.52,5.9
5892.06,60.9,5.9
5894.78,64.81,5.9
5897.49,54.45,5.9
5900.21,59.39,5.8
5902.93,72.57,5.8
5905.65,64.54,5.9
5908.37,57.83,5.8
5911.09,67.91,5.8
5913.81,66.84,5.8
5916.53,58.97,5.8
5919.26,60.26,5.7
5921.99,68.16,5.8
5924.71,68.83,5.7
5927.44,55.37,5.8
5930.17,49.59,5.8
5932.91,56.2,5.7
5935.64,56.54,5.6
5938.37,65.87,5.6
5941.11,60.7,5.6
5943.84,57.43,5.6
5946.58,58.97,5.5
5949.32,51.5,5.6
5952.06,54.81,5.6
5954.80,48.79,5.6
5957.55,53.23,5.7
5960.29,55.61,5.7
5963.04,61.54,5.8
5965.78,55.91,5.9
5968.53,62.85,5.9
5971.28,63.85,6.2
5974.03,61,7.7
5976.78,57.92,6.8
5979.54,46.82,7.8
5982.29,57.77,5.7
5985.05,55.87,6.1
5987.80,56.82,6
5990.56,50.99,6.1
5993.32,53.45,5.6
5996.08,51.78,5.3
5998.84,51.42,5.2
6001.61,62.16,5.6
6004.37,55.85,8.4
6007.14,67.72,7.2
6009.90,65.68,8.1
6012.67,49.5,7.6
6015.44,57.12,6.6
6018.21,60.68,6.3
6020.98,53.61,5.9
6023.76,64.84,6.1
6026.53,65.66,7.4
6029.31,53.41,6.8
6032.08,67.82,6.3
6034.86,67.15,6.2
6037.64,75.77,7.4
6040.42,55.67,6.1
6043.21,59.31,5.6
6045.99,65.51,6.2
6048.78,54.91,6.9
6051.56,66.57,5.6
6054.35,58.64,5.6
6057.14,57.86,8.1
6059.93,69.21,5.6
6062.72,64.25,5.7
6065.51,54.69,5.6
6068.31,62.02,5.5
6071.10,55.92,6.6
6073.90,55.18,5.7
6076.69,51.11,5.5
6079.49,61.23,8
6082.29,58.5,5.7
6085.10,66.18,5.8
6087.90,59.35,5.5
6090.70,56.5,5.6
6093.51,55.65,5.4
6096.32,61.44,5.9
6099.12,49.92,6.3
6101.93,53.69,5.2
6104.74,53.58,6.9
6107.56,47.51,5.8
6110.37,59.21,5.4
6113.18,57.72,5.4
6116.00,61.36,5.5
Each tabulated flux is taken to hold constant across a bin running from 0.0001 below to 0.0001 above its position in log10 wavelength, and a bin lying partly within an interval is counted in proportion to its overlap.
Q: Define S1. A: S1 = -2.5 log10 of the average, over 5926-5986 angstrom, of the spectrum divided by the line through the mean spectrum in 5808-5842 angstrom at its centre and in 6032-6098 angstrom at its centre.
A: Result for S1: 0.09 mag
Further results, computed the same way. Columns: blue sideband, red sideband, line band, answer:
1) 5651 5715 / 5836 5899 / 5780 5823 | -0.027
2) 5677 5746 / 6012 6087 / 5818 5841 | -0.044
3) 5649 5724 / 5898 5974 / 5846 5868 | 0.051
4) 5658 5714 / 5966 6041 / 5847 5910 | -0.012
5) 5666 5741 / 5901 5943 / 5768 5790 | 0.034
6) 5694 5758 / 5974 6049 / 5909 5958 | 0.009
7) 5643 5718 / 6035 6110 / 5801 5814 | -0.065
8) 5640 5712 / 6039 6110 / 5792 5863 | -0.036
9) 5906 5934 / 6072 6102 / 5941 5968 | 0.084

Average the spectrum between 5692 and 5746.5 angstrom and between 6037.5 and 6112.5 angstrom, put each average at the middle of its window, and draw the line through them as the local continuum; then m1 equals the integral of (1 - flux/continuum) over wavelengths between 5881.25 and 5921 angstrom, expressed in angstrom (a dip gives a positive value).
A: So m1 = -1.5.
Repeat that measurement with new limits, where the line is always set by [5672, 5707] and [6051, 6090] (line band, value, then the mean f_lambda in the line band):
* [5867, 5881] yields -0.4 angstrom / 62.4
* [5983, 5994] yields 1.0 angstrom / 54.5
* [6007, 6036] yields -0.4 angstrom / 60.9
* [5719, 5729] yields 0.6 angstrom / 57.7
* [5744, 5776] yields -1.4 angstrom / 63.7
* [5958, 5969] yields 0.4 angstrom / 58.2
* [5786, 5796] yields 0.1 angstrom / 60.2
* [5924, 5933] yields 0.5 angstrom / 56.8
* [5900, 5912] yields -0.9 angstrom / 64.8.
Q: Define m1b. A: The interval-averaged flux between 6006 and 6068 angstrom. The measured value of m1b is 61.6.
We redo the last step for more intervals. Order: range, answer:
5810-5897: 61.2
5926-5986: 56.7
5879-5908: 60.9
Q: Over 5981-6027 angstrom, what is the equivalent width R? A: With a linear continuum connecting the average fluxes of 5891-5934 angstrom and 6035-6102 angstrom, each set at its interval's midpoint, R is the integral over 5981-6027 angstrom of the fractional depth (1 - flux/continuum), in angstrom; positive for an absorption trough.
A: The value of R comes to 2.3 angstrom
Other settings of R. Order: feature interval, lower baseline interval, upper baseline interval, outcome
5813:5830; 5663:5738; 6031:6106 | -1.1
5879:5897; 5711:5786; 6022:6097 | 0.4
